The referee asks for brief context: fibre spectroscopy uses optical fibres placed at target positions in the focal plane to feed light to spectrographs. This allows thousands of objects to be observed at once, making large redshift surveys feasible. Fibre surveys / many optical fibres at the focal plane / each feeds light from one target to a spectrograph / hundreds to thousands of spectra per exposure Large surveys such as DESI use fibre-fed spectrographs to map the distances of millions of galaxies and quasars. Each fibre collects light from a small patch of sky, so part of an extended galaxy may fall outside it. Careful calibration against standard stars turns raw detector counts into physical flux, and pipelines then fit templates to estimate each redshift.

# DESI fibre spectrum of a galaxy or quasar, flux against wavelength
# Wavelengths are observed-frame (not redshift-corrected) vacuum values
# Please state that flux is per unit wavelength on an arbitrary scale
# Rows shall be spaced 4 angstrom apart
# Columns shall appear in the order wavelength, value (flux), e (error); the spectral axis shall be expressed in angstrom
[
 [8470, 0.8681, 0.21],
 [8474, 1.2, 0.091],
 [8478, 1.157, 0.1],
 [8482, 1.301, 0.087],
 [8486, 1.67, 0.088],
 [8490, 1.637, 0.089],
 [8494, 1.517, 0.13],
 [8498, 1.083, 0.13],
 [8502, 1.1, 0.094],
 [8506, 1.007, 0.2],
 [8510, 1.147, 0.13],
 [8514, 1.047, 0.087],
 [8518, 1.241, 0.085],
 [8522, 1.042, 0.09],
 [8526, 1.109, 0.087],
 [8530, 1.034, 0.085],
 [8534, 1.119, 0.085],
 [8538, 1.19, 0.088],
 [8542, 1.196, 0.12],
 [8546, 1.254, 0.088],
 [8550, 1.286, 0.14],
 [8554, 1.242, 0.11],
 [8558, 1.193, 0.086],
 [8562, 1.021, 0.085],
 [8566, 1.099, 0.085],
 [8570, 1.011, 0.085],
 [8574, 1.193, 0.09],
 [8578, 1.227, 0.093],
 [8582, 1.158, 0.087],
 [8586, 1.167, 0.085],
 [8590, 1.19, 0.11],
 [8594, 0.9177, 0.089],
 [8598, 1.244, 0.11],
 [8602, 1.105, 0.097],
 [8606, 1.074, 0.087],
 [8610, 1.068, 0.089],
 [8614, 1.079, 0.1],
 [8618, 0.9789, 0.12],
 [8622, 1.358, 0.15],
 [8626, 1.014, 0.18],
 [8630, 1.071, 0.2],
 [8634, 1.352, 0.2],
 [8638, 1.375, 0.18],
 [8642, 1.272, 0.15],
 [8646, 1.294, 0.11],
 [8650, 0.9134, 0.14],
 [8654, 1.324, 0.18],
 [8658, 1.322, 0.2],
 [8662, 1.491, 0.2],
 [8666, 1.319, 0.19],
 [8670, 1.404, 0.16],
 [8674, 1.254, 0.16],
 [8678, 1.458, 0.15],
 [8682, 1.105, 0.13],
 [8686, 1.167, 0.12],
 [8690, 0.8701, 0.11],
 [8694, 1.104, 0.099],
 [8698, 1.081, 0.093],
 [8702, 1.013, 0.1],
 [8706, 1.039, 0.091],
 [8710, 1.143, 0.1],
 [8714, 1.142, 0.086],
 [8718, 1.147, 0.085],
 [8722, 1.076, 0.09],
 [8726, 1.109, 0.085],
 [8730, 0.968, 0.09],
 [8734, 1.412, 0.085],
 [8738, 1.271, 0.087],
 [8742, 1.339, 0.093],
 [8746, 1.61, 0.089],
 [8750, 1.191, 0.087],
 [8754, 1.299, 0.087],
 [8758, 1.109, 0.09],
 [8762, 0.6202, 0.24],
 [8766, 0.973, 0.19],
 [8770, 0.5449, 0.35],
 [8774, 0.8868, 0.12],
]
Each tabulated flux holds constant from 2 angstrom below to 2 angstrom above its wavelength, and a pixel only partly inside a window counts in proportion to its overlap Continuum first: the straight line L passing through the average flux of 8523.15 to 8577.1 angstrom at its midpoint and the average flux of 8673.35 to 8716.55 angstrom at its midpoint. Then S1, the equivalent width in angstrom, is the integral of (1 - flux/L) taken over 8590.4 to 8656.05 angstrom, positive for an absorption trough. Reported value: -1.06 angstrom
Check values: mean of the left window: 1.15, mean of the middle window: 1.15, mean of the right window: 1.12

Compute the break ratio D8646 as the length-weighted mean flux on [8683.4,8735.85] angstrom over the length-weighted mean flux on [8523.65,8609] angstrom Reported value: 1.0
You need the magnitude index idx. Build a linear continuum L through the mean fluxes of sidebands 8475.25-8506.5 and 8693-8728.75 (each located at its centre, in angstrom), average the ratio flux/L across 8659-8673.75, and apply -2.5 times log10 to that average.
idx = -0.210 mag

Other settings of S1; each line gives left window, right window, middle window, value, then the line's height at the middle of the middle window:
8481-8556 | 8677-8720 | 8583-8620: 2.39 angstrom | 1.17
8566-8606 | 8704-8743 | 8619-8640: -1.52 angstrom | 1.14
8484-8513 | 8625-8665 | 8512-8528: 2.26 angstrom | 1.29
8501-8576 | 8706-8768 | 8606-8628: 0.88 angstrom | 1.14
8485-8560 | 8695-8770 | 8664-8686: -2.81 angstrom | 1.15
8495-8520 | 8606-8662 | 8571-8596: 0.58 angstrom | 1.16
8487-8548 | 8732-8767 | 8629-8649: -1.08 angstrom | 1.2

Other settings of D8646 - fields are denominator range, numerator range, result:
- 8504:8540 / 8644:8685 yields 1.16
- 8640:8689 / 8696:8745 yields 0.91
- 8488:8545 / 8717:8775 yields 0.94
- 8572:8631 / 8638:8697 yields 1.10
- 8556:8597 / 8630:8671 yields 1.15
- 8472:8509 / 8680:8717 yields 0.83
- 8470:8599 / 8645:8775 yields 0.97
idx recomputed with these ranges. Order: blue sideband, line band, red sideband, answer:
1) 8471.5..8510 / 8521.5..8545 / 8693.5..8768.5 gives 0.120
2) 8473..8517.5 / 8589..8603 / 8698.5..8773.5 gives 0.082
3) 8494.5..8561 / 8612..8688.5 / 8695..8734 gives -0.113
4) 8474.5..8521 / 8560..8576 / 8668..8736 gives 0.131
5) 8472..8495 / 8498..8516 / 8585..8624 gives 0.248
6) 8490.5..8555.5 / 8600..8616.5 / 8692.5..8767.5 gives 0.079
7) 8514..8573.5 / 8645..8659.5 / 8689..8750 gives -0.046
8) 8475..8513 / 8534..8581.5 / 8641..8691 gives 0.089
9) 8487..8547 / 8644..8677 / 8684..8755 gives -0.110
